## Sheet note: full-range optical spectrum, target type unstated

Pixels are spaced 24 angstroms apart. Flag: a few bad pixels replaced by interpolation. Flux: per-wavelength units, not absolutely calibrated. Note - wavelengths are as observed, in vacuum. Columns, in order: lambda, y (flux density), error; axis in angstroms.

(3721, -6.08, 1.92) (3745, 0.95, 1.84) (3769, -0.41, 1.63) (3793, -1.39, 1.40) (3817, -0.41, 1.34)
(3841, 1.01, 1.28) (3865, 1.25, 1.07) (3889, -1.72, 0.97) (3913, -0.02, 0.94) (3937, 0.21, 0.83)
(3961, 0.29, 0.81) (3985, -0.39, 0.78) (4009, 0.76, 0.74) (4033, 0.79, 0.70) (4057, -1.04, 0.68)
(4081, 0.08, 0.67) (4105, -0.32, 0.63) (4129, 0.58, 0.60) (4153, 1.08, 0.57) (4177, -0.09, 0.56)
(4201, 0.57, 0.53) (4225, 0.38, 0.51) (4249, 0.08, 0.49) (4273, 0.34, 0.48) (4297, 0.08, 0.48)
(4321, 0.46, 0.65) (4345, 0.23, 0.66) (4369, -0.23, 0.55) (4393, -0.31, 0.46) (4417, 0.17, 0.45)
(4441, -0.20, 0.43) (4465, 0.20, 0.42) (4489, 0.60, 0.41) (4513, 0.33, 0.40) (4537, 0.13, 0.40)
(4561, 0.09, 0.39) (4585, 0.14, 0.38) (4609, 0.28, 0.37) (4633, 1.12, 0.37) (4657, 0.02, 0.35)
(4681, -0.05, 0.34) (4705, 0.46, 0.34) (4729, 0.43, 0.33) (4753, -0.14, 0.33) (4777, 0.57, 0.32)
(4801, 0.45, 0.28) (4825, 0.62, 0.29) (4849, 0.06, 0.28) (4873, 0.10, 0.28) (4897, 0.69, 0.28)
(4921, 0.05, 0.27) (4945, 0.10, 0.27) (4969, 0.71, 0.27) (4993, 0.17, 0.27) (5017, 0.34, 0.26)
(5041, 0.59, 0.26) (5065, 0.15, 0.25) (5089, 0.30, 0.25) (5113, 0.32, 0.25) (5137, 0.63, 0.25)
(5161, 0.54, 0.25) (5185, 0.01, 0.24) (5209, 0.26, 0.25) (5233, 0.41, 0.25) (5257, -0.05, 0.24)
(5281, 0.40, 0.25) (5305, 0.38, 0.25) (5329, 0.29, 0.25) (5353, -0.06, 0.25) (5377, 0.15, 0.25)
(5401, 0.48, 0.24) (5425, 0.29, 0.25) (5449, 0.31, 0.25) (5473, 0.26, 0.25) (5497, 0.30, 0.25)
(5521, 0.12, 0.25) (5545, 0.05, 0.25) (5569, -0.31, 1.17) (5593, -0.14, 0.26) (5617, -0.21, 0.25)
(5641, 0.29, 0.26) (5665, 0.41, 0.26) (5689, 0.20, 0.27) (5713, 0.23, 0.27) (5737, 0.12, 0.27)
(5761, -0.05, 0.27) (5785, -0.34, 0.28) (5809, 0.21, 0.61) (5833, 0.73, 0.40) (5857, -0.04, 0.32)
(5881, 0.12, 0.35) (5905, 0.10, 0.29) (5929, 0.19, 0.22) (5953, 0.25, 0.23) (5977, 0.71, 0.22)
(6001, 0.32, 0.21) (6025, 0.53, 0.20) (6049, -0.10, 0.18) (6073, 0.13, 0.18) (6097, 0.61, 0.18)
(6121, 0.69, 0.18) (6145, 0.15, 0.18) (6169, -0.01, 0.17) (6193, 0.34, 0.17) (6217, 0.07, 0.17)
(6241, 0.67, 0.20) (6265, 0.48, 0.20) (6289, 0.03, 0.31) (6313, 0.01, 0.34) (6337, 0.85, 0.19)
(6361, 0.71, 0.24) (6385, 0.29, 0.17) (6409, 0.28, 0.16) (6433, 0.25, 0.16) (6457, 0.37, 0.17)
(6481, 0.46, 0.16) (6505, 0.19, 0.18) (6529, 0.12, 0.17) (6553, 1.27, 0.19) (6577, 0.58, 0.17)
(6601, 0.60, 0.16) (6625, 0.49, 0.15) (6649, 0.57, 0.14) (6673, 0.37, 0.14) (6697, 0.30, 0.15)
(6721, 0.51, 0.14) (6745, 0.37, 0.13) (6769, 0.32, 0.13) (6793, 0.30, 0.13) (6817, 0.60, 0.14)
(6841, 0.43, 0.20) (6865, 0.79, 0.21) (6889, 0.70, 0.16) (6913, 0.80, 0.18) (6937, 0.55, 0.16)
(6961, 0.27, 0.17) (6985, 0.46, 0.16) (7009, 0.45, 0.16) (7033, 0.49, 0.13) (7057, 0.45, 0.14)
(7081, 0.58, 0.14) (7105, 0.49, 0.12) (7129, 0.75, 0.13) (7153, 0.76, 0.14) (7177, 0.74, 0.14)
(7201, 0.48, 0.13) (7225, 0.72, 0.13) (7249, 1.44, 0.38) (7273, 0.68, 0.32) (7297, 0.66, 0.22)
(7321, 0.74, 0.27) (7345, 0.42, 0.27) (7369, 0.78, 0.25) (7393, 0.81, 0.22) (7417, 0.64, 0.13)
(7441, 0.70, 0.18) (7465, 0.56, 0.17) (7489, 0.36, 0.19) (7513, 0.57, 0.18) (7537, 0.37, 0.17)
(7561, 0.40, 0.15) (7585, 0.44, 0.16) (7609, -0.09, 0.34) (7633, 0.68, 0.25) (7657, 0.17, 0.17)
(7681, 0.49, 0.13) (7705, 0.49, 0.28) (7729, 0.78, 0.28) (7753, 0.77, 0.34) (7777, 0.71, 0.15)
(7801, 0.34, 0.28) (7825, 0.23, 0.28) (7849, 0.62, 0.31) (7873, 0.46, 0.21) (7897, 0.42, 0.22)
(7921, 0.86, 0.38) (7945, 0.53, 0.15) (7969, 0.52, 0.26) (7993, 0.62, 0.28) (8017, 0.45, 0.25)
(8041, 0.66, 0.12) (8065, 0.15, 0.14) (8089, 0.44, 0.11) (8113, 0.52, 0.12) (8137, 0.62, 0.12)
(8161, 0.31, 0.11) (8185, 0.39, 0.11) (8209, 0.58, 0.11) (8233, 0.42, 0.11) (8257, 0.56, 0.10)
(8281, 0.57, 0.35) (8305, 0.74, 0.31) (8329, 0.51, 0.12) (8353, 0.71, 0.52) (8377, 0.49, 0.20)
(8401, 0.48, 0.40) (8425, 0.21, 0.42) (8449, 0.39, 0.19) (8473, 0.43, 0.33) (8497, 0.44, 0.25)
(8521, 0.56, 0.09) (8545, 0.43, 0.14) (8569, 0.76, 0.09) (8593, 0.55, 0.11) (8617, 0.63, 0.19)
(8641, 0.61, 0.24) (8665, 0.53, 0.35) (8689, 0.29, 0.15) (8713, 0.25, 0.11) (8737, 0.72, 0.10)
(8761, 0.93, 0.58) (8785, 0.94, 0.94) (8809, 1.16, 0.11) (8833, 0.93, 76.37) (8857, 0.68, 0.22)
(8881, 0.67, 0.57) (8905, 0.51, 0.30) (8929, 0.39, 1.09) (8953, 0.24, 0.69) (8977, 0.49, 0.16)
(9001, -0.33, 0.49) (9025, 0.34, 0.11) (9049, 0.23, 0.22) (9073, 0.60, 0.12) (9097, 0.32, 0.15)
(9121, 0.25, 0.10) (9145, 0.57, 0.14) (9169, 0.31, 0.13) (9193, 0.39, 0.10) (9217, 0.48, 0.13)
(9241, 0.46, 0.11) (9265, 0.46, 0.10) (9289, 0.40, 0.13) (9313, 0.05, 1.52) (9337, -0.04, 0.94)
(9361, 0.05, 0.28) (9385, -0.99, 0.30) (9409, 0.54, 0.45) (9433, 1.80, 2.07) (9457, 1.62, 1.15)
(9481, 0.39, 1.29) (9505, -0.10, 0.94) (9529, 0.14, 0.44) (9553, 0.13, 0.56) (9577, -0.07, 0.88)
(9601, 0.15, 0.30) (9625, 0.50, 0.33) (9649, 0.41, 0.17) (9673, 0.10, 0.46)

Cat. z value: 0.76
